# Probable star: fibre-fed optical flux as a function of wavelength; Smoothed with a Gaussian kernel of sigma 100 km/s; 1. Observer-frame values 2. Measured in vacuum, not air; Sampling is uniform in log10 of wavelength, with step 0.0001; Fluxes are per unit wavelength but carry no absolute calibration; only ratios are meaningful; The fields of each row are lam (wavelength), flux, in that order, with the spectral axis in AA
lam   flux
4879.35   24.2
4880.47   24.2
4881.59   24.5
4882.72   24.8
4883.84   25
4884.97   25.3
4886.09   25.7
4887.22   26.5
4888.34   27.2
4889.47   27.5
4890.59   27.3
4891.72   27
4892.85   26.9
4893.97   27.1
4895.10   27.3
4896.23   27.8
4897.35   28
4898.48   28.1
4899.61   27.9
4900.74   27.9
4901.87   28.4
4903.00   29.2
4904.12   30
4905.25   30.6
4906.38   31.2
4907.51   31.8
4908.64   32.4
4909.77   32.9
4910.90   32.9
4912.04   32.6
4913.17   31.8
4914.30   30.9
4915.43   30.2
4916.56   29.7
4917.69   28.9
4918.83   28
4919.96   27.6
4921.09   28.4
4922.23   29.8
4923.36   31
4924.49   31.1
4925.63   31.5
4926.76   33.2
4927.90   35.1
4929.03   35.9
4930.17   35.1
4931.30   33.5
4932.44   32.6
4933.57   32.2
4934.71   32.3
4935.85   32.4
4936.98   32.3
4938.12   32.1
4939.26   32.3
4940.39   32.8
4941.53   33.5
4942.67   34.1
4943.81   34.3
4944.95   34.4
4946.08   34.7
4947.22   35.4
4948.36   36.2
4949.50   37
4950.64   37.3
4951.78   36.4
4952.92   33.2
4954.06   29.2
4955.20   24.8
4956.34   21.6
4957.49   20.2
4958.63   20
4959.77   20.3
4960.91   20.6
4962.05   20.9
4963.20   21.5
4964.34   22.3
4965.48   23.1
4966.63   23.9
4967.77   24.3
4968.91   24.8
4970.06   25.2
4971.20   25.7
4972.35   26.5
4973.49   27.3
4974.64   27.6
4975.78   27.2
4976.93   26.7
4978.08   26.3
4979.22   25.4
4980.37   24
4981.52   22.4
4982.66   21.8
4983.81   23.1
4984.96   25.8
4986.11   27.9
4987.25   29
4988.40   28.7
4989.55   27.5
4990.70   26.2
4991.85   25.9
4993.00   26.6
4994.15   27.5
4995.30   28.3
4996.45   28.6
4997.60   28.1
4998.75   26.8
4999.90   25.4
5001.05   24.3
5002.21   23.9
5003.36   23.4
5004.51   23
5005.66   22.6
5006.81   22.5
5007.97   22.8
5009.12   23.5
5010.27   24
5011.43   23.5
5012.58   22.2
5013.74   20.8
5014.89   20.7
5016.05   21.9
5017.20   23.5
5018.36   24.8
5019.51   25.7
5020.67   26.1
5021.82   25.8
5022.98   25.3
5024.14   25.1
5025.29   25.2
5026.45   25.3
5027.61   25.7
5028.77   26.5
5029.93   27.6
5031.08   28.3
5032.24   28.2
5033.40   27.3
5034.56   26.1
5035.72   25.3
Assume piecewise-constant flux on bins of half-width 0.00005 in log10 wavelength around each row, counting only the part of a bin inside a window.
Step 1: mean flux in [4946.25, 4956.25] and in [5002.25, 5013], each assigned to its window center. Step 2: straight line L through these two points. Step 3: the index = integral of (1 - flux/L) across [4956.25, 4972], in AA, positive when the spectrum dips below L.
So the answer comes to 4.2 AA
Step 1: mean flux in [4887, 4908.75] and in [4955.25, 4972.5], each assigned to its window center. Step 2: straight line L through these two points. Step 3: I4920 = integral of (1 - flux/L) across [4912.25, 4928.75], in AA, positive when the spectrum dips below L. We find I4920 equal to -2.6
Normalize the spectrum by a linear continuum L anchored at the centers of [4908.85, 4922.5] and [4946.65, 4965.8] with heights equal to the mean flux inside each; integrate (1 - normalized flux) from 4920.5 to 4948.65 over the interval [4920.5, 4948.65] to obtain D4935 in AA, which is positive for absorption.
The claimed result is -4.1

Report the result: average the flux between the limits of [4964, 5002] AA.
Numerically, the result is 25.9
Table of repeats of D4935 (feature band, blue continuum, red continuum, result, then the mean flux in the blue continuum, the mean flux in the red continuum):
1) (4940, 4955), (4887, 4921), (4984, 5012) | -3.67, 29.2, 25.6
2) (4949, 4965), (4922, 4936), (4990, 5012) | 2.09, 32.8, 25.1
